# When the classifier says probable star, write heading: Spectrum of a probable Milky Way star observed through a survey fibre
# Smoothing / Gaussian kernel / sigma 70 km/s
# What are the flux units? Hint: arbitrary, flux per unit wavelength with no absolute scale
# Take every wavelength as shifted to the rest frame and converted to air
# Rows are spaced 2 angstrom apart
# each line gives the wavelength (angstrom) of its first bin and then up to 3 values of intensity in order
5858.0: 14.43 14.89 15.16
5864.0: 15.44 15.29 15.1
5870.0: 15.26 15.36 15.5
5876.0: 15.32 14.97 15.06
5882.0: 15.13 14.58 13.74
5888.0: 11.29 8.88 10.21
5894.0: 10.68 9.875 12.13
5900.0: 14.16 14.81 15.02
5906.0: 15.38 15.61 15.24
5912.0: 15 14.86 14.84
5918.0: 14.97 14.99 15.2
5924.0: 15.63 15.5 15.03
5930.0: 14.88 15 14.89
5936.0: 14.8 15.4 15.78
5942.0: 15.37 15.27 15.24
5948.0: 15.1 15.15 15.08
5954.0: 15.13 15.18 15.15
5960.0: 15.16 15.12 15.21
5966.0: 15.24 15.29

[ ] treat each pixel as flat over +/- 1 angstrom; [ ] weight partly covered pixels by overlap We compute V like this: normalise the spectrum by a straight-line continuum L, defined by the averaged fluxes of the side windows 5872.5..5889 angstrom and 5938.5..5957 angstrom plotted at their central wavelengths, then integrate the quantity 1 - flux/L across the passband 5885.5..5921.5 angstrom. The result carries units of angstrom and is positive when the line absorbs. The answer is 3.2 angstrom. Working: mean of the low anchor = 14.5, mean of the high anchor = 15.3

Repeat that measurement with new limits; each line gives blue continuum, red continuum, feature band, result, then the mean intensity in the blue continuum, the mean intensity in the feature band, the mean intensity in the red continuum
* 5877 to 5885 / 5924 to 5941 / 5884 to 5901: 3.9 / 14.9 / 11.6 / 15.2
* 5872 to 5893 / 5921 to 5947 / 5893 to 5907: 1.0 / 13.6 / 13.2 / 15.2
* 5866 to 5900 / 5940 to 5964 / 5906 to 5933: -1.5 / 13.4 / 15.1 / 15.2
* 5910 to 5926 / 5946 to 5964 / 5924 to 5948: -0.1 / 15.1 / 15.2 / 15.1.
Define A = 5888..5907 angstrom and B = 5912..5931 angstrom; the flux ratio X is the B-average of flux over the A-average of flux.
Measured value 1.2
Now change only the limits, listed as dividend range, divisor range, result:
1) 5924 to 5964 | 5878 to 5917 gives 1.12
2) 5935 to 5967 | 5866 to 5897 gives 1.13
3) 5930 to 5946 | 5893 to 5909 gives 1.13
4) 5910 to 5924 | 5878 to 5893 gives 1.17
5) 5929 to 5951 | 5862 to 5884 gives 1.00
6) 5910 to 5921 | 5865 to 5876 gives 0.98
